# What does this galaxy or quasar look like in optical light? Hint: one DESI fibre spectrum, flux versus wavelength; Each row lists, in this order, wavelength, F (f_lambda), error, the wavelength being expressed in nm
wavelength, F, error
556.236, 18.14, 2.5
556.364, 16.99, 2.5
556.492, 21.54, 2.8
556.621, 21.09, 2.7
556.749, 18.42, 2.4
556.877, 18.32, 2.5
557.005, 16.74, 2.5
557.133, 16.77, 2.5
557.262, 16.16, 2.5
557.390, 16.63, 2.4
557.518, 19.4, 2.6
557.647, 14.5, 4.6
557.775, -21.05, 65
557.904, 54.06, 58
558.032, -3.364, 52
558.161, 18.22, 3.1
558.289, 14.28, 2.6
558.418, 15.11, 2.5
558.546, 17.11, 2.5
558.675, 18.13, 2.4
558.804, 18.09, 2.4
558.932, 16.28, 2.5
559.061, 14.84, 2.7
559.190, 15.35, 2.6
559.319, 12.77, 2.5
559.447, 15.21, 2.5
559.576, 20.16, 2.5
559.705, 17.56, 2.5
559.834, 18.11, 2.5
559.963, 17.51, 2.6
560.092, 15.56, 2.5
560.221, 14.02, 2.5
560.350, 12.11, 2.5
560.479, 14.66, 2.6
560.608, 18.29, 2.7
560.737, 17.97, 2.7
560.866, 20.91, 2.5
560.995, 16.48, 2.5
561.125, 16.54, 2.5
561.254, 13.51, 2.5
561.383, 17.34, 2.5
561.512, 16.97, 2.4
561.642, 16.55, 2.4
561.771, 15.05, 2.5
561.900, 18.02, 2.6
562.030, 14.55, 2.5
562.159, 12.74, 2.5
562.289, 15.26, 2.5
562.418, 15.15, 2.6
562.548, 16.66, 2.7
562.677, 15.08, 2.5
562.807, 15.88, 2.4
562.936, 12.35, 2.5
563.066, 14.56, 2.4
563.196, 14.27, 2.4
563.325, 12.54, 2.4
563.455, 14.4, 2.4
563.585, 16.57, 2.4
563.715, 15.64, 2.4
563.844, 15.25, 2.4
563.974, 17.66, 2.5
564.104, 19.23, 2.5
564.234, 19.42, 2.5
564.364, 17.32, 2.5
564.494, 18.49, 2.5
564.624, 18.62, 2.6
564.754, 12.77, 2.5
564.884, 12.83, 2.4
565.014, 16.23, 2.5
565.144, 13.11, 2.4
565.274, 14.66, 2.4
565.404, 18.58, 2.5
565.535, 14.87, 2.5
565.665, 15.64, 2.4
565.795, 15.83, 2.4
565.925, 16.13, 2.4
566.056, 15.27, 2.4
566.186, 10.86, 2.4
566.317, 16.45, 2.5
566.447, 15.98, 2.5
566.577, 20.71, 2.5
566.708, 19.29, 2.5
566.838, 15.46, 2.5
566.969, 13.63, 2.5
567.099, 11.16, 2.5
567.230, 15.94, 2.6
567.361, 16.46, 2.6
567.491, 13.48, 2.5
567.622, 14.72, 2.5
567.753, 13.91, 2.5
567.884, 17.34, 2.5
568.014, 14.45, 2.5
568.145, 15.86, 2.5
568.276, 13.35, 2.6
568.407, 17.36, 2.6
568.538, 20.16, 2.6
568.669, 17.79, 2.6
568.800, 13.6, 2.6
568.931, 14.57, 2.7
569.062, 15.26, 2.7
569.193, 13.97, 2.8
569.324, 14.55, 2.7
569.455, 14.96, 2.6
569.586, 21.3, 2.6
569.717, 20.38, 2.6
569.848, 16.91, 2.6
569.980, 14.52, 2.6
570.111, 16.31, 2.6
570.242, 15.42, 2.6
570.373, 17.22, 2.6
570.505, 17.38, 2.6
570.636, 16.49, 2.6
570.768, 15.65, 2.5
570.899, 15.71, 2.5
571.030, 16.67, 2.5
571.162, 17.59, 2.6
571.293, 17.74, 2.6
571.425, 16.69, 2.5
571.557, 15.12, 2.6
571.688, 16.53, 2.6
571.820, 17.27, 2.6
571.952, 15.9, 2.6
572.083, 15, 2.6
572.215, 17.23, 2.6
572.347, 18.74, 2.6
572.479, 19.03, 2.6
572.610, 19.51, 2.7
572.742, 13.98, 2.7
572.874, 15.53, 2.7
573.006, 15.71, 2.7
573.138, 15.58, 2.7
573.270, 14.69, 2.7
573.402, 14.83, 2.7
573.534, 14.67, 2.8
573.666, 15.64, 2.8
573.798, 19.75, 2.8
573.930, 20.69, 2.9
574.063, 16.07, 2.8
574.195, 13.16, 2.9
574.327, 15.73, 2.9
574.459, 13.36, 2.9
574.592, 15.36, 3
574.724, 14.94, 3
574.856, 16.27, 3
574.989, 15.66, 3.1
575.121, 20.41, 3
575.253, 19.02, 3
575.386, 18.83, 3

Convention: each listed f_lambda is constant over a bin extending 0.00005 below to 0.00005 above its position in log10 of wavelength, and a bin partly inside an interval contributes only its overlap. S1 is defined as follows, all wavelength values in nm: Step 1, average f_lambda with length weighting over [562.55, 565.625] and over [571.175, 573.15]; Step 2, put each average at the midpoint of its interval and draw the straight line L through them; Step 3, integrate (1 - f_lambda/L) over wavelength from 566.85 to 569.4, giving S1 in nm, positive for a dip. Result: 0.17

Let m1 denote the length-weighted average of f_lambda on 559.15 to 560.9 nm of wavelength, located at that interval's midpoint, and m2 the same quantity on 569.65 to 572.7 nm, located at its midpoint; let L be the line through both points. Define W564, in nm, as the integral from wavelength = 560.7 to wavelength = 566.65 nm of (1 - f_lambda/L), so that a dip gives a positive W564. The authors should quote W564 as 0.24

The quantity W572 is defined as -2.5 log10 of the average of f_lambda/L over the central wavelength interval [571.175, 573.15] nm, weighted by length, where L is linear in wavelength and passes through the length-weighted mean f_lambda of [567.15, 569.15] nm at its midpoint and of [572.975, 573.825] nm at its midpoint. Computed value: -0.07 mag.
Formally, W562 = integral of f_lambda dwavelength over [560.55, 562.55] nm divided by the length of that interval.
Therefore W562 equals 16.4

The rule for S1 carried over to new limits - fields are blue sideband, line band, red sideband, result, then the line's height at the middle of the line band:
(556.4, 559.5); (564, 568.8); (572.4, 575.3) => 0.086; 16.2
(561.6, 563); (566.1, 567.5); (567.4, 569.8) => 0.024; 15.7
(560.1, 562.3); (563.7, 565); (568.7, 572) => -0.054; 16.1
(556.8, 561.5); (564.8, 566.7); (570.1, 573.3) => 0.078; 16.3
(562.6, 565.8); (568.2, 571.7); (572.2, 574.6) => -0.079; 16.1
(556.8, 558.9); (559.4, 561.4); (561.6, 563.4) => -0.185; 15.2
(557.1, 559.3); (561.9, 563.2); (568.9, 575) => 0.062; 15.6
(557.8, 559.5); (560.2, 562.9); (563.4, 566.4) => 0.059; 16.2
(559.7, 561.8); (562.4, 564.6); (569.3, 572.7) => 0.076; 16.5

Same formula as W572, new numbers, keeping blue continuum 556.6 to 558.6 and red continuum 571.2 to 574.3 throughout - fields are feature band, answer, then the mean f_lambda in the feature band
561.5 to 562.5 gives 0.03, 15.5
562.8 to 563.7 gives 0.12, 14.3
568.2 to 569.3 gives 0.04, 15.7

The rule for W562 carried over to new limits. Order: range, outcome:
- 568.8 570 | 16.2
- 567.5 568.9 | 15.7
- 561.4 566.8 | 15.8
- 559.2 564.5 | 16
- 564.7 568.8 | 15.5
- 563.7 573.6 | 16.1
